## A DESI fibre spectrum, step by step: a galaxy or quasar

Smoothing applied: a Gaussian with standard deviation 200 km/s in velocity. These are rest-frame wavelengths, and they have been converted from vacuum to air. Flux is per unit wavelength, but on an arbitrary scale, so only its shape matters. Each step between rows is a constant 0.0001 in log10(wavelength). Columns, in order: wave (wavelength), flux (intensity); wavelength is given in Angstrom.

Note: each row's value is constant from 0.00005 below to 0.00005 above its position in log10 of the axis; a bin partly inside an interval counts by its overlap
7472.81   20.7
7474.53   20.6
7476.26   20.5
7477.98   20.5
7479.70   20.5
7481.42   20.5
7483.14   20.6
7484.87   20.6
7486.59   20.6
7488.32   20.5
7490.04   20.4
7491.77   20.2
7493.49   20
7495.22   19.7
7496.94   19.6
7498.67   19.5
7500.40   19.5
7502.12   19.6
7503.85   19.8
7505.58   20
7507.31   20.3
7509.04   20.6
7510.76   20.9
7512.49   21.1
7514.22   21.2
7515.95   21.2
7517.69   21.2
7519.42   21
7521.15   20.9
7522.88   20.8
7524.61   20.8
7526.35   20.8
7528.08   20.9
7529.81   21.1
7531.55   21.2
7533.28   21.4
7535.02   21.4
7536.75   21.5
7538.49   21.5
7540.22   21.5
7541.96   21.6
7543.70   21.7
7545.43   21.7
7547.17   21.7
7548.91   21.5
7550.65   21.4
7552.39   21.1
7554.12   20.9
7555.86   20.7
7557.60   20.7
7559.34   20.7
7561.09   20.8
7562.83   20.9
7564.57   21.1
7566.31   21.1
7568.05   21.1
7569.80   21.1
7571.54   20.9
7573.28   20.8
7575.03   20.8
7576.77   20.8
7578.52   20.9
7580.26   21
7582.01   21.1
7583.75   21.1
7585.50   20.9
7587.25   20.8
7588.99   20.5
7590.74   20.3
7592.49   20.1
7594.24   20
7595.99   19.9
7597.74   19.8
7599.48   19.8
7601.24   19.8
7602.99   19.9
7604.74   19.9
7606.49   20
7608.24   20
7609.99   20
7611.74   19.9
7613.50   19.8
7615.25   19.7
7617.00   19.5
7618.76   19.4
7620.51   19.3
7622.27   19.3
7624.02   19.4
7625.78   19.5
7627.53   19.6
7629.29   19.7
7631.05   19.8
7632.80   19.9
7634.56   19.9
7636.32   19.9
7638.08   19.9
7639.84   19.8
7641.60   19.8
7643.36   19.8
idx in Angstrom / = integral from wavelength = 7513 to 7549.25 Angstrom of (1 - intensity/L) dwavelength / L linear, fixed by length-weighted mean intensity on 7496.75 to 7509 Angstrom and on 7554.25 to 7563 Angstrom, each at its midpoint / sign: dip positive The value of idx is -1.7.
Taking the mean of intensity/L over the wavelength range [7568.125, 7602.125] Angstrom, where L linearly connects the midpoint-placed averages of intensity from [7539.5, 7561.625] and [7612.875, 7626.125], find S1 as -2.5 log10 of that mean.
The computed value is -0.01 mag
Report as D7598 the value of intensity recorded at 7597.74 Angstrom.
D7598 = 19.8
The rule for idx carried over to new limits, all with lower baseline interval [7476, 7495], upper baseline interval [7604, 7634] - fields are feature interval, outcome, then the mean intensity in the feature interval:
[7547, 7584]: -1.9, 21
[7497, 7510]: 0.3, 19.9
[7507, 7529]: -0.7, 20.9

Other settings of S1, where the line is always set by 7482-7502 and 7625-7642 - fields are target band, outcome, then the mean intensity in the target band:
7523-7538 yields -0.06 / 21.1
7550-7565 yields -0.05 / 20.9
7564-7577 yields -0.06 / 21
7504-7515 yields -0.03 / 20.6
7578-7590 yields -0.05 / 20.9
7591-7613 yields 0.00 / 19.9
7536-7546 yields -0.08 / 21.6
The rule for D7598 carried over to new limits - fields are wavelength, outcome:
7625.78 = 19.5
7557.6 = 20.7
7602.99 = 19.9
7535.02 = 21.4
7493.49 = 20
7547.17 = 21.7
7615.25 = 19.7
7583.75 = 21.1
